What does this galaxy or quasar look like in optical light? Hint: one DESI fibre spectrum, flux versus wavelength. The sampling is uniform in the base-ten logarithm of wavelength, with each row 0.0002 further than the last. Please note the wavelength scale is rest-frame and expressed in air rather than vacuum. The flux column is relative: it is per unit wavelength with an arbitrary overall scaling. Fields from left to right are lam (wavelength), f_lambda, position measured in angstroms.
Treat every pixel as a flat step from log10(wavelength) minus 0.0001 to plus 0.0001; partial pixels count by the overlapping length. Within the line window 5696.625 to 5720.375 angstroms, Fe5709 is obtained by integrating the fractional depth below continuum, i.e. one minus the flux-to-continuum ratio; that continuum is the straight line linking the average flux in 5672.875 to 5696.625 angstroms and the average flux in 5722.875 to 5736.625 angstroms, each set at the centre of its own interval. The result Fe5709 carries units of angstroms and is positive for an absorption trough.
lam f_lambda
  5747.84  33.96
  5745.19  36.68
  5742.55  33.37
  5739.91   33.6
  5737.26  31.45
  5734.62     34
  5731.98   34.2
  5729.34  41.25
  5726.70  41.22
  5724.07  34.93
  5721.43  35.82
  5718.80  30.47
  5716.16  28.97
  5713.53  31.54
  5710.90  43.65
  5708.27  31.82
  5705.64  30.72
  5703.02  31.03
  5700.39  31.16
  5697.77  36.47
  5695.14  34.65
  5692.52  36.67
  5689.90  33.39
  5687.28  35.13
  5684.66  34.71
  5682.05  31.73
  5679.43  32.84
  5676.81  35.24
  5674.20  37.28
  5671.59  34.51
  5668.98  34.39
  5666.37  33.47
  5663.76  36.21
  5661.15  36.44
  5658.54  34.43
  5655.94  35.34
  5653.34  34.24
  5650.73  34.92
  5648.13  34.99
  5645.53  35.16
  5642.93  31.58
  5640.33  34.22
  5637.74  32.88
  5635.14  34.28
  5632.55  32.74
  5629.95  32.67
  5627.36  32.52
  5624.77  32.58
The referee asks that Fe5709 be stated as 1.94 angstroms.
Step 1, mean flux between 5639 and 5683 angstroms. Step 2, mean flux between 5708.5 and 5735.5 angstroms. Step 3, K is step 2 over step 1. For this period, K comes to 1.0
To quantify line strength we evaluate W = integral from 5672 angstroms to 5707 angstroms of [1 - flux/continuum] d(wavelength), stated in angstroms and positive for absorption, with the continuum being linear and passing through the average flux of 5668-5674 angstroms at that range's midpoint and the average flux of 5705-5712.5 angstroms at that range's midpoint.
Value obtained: 1.4 angstroms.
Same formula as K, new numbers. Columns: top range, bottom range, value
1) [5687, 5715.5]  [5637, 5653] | 1.00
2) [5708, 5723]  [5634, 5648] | 1.00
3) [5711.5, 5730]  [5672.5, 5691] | 1.02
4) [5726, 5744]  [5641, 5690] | 1.02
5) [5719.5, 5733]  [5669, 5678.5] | 1.05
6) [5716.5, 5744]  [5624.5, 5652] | 1.04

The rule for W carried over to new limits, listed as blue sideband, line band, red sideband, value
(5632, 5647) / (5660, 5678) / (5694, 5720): -1.1 angstroms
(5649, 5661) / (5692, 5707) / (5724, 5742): 0.9 angstroms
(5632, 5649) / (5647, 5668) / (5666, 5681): -0.5 angstroms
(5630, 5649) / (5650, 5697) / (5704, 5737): -1.0 angstroms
